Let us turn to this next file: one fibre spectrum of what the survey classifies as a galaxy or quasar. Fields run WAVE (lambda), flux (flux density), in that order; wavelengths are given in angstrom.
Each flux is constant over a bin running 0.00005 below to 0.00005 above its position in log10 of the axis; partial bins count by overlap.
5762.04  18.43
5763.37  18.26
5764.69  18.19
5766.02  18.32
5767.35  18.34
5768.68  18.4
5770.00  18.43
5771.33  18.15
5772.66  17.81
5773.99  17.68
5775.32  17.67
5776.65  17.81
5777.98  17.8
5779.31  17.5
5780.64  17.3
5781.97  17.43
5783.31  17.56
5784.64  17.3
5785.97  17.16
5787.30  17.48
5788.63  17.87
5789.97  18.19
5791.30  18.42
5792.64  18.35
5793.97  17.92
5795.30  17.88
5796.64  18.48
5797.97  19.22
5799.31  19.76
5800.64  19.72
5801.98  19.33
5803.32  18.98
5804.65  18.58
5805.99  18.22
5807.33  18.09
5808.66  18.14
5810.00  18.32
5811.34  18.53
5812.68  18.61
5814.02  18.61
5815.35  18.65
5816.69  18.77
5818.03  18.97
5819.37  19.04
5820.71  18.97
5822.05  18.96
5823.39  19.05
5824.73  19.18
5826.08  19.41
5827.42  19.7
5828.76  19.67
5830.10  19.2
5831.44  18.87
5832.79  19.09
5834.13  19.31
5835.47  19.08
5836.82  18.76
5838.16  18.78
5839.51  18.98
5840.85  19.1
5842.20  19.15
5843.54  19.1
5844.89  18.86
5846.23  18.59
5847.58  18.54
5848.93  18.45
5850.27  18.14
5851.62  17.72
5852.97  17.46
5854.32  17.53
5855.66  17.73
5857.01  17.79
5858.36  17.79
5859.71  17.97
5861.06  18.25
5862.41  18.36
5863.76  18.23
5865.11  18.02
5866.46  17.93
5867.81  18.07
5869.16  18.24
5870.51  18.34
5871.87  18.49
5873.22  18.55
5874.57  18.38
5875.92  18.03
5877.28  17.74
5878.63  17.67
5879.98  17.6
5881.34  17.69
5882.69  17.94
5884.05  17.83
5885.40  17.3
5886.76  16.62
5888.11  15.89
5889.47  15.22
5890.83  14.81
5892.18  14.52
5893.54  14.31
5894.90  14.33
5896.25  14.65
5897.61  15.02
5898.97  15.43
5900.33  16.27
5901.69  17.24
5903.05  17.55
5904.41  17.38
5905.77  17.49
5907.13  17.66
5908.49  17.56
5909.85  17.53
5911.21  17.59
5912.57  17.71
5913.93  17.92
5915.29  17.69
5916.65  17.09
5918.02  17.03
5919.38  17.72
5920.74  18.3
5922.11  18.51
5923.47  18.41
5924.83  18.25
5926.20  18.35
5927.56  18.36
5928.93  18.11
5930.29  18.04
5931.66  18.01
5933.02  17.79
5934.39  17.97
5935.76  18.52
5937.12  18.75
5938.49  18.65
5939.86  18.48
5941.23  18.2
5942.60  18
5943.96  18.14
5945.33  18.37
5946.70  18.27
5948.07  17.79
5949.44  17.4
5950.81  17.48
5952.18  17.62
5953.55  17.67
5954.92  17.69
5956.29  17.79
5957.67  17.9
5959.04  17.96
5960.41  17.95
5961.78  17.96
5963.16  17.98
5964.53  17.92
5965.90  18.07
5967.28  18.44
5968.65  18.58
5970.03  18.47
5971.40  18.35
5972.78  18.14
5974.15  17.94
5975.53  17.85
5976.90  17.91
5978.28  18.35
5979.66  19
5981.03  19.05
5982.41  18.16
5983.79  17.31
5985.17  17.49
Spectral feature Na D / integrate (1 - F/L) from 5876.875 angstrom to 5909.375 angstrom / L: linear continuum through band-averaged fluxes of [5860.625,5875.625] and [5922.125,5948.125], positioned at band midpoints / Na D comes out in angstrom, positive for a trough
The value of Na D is 3.16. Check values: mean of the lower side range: 18.3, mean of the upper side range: 18.3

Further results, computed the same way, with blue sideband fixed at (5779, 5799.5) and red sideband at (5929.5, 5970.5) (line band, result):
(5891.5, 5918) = 2.1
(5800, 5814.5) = -0.6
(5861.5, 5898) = 1.9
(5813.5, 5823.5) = -0.5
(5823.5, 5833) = -0.7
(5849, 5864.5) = 0.1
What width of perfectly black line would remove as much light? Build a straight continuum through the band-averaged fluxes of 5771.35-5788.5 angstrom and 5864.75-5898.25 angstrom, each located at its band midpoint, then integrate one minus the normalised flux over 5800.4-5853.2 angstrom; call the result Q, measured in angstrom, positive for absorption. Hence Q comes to -4.7 angstrom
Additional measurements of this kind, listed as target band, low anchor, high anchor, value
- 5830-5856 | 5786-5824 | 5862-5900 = -1.2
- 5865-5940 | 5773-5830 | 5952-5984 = 3.5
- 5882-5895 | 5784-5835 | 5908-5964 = 1.6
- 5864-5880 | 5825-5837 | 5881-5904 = -1.0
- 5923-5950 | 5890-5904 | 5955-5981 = -2.0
